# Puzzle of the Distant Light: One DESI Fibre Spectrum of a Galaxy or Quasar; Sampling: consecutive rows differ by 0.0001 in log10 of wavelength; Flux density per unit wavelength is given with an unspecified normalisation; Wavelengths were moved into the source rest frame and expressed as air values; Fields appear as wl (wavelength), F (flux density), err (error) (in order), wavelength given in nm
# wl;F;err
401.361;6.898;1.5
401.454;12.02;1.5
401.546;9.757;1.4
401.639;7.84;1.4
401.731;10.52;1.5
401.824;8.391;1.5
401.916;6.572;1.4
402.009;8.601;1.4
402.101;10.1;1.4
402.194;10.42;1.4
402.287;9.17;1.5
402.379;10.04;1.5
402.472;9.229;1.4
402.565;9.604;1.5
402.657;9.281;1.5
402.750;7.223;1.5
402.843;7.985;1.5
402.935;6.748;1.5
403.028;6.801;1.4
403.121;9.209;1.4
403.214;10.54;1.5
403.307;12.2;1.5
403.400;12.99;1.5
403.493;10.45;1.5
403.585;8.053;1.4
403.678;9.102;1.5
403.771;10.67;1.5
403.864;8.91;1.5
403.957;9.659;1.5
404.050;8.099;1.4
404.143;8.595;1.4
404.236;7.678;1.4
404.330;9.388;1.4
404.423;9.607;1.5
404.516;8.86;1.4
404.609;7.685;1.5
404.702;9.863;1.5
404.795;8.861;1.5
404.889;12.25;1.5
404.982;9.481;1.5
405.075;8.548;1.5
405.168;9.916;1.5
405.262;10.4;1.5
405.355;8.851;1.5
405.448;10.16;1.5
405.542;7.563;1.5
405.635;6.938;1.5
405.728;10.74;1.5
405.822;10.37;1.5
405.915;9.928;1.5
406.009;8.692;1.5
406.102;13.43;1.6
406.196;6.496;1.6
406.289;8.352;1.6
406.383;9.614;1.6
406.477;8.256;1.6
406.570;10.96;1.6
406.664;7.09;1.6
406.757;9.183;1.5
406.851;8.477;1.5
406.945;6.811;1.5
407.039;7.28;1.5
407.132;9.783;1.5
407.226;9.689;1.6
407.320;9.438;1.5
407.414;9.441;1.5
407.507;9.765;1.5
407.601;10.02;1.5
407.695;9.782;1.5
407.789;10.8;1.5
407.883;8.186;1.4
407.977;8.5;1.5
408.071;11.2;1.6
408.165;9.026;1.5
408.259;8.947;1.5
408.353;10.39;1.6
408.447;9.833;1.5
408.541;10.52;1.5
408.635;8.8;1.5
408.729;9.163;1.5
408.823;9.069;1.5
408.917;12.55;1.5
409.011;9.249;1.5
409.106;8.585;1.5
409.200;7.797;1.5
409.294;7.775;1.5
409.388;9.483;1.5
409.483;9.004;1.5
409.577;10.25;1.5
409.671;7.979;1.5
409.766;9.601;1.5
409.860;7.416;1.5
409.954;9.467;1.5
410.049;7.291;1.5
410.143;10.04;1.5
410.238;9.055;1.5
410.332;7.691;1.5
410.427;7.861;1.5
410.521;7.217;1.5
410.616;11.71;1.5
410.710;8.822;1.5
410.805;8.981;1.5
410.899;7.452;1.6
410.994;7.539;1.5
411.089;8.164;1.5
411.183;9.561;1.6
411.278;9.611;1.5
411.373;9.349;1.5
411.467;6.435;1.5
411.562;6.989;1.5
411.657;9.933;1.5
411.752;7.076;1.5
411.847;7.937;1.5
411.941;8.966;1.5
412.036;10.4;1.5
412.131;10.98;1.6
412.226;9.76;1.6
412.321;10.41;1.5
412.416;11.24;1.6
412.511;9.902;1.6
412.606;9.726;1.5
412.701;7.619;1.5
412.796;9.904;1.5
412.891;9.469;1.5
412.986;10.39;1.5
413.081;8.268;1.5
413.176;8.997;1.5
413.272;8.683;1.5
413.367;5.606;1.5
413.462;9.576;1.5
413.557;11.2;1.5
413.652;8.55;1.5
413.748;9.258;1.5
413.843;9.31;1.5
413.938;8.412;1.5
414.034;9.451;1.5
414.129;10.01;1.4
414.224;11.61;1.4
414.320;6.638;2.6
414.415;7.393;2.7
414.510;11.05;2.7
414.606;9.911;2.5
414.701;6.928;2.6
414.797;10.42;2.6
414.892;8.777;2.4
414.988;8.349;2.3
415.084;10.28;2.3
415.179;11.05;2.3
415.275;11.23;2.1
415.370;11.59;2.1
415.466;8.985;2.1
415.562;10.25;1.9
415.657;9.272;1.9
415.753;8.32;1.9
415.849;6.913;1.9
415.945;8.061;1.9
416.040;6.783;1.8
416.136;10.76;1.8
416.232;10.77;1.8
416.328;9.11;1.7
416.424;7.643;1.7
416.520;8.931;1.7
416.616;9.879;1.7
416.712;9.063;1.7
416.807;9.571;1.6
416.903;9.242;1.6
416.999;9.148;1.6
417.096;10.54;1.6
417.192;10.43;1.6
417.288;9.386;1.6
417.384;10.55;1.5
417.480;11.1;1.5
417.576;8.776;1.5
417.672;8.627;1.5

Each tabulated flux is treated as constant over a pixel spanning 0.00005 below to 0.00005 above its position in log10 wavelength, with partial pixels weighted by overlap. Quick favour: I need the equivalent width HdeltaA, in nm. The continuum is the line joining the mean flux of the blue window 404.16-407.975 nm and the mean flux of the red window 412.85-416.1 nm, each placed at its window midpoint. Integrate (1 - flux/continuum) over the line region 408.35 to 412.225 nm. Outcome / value 0.109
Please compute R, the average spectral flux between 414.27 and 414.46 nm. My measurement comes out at 7.04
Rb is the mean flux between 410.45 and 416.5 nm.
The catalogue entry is 9.12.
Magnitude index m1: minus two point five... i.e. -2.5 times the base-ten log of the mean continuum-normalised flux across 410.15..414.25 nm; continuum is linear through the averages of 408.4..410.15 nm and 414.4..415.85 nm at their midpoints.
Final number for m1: 0.03 mag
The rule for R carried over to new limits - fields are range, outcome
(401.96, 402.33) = 9.54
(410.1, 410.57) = 8.36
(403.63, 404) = 9.58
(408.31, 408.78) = 9.74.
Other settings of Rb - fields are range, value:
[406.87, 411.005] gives 9.08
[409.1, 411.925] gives 8.54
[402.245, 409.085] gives 9.32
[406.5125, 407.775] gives 9.1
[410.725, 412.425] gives 8.88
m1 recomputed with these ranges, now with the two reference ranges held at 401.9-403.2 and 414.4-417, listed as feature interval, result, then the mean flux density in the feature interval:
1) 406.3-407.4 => 0.02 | 8.78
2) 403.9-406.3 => -0.05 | 9.26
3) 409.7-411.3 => 0.05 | 8.65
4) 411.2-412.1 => 0.06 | 8.6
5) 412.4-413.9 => 0.00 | 9.18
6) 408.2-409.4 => -0.05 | 9.4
